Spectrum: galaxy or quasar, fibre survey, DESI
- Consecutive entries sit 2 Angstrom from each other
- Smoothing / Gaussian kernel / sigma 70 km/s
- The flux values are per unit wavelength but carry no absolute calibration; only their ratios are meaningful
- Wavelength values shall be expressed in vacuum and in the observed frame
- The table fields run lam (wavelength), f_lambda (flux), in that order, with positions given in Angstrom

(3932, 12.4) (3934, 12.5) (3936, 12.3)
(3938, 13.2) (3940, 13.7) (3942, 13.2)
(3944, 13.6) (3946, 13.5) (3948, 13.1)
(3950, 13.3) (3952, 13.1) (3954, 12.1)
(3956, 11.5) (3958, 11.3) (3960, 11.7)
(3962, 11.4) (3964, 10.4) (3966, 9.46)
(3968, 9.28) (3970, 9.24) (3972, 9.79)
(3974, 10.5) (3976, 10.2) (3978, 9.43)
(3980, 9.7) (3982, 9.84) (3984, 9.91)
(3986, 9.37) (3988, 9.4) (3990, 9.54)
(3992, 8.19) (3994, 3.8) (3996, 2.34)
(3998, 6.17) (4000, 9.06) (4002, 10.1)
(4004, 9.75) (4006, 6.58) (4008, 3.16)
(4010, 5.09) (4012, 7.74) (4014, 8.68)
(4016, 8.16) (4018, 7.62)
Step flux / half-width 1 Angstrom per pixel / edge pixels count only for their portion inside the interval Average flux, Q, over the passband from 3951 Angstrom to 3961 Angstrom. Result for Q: 11.9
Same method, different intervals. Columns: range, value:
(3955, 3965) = 11.3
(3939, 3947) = 13.5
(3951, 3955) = 12.6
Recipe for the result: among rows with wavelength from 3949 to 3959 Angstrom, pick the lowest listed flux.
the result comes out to 11.3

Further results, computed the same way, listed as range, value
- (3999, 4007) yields 6.58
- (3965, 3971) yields 9.24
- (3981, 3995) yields 3.8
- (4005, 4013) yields 3.16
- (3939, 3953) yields 13.1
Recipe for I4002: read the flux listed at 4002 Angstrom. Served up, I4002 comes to 10.1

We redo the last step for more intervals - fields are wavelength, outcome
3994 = 3.8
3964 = 10.4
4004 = 9.75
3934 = 12.5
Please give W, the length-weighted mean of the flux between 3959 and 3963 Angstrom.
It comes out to 11.6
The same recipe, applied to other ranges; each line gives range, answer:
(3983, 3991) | 9.55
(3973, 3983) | 9.93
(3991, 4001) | 5.91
